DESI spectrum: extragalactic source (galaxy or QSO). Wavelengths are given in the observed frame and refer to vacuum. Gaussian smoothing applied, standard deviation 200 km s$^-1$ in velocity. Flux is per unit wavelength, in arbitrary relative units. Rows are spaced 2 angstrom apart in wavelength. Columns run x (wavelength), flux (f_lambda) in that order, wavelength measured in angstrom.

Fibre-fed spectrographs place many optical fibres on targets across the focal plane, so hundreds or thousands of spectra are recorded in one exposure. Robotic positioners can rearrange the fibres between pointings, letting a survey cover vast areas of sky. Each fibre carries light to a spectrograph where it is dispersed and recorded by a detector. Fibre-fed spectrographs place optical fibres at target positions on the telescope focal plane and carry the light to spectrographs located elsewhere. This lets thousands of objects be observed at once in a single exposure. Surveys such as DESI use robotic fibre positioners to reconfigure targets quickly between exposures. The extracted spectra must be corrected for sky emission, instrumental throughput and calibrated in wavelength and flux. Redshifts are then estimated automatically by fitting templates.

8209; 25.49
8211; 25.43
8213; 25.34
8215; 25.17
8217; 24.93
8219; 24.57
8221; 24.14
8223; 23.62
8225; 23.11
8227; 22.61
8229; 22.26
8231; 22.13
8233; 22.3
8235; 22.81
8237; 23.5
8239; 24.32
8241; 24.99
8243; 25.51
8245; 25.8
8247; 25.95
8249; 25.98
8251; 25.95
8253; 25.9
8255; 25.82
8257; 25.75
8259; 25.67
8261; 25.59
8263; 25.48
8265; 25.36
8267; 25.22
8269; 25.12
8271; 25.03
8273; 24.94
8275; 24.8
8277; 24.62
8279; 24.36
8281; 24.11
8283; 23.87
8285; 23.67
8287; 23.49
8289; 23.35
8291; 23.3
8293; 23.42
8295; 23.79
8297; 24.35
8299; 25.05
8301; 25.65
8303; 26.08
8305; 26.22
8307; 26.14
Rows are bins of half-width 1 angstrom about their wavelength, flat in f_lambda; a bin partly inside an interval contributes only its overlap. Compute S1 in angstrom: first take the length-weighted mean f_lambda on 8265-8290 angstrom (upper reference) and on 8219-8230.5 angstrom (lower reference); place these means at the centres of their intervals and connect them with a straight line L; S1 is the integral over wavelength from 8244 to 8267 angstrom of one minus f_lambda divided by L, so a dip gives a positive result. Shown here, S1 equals -1.7 angstrom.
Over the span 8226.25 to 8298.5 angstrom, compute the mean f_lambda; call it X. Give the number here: 24.5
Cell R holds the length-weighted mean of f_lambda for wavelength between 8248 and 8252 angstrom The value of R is 26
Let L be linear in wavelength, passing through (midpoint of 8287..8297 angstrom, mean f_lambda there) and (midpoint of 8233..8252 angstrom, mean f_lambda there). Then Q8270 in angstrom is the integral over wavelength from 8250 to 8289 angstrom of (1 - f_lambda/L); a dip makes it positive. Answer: -1.3 angstrom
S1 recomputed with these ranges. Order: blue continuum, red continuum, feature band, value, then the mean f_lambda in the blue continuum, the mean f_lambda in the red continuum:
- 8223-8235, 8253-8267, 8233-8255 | -0.8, 22.6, 25.6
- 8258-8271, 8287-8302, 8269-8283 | 0.1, 25.4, 24.1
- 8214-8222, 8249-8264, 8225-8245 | 1.3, 24.7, 25.8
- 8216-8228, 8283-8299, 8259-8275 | -1.0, 23.8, 23.7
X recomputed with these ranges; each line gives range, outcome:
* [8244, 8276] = 25.5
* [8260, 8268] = 25.4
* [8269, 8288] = 24.4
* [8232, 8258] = 25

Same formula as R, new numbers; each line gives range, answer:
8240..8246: 25.4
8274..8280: 24.6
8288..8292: 23.3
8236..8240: 23.9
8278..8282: 24.2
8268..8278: 24.9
